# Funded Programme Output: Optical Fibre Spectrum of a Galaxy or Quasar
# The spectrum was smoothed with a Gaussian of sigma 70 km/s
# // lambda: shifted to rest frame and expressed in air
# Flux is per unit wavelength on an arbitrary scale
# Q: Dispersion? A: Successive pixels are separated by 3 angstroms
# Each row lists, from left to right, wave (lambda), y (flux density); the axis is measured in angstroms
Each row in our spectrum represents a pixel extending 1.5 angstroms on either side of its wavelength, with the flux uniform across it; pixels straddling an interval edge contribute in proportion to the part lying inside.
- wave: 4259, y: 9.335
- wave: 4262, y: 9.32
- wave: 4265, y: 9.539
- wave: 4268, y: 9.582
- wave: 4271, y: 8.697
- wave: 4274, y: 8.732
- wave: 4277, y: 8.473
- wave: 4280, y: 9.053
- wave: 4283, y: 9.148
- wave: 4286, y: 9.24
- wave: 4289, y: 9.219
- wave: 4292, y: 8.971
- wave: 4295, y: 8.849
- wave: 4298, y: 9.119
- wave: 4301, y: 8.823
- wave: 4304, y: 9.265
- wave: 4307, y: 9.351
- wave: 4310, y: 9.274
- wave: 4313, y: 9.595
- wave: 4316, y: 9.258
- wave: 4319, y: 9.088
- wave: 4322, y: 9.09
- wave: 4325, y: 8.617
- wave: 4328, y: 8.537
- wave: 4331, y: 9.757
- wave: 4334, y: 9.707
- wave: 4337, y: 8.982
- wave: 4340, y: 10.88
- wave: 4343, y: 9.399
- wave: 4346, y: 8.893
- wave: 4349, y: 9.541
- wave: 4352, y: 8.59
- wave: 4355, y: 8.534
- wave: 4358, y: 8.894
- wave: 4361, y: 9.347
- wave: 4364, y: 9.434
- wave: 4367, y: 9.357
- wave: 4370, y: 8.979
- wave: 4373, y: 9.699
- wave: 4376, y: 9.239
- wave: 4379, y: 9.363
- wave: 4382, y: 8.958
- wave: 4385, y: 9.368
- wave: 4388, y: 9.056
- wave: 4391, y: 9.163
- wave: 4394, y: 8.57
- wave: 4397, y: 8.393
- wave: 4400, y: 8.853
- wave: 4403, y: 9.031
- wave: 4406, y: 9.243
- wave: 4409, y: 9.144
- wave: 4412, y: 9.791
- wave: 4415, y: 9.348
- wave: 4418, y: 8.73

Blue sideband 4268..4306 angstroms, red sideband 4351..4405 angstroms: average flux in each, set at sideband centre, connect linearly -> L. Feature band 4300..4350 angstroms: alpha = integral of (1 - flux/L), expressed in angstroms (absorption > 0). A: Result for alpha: -1.6 angstroms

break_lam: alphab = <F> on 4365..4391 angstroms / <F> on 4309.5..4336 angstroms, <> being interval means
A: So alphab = 1.0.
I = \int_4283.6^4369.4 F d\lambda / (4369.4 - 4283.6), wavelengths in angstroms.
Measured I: 9.2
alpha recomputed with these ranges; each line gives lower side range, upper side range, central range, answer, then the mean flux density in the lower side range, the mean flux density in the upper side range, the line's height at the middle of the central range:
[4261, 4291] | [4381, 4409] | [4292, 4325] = -0.3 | 9.09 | 8.97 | 9.06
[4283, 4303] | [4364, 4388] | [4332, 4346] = -0.7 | 9.05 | 9.28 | 9.18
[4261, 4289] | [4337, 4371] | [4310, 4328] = 0.2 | 9.09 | 9.25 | 9.18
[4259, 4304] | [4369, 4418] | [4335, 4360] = -0.3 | 9.07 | 9.13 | 9.1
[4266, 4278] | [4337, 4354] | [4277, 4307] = -0.1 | 8.92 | 9.39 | 9.04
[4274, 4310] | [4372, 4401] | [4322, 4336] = -0.1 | 9.04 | 9.06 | 9.05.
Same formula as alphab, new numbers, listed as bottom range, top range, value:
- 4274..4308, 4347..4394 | 1.01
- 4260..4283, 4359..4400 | 1.01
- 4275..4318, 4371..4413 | 1.00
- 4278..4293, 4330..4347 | 1.06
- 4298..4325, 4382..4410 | 0.98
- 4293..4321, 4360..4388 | 1.01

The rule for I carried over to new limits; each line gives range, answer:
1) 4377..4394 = 9.13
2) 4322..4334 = 9.08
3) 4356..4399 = 9.12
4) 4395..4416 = 9.1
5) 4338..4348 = 9.68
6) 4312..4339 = 9.21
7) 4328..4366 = 9.3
